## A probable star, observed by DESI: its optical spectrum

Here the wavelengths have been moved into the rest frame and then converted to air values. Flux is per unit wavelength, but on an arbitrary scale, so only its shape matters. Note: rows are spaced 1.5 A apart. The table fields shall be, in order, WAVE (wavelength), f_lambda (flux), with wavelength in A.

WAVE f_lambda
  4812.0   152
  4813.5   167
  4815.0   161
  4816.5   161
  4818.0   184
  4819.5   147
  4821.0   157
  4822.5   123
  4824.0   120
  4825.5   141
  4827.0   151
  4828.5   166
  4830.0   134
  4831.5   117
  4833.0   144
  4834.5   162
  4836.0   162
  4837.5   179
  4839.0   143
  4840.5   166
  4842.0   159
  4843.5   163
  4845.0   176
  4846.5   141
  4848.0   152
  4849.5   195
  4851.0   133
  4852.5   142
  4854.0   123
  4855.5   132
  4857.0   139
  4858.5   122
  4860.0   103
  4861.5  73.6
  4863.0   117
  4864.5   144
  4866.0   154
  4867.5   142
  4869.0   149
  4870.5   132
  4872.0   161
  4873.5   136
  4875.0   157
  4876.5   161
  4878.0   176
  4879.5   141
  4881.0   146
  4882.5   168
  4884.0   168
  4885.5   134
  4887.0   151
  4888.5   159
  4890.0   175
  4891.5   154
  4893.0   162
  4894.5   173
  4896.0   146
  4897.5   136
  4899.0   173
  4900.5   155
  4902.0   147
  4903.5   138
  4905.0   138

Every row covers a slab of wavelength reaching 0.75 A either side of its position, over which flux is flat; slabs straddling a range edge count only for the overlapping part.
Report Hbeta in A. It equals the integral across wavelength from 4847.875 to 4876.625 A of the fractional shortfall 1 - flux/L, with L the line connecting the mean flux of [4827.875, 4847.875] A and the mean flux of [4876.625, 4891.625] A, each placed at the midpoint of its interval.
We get 3.4 A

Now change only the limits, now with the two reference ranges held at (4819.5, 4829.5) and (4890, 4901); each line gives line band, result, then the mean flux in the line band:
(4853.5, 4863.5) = 2.32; 115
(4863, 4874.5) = 0.66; 144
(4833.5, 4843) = -1.00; 161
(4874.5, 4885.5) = -0.21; 158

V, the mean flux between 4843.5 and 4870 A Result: 138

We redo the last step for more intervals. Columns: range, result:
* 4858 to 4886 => 142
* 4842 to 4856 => 152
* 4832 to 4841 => 158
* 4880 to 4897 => 157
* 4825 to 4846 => 154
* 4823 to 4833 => 138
